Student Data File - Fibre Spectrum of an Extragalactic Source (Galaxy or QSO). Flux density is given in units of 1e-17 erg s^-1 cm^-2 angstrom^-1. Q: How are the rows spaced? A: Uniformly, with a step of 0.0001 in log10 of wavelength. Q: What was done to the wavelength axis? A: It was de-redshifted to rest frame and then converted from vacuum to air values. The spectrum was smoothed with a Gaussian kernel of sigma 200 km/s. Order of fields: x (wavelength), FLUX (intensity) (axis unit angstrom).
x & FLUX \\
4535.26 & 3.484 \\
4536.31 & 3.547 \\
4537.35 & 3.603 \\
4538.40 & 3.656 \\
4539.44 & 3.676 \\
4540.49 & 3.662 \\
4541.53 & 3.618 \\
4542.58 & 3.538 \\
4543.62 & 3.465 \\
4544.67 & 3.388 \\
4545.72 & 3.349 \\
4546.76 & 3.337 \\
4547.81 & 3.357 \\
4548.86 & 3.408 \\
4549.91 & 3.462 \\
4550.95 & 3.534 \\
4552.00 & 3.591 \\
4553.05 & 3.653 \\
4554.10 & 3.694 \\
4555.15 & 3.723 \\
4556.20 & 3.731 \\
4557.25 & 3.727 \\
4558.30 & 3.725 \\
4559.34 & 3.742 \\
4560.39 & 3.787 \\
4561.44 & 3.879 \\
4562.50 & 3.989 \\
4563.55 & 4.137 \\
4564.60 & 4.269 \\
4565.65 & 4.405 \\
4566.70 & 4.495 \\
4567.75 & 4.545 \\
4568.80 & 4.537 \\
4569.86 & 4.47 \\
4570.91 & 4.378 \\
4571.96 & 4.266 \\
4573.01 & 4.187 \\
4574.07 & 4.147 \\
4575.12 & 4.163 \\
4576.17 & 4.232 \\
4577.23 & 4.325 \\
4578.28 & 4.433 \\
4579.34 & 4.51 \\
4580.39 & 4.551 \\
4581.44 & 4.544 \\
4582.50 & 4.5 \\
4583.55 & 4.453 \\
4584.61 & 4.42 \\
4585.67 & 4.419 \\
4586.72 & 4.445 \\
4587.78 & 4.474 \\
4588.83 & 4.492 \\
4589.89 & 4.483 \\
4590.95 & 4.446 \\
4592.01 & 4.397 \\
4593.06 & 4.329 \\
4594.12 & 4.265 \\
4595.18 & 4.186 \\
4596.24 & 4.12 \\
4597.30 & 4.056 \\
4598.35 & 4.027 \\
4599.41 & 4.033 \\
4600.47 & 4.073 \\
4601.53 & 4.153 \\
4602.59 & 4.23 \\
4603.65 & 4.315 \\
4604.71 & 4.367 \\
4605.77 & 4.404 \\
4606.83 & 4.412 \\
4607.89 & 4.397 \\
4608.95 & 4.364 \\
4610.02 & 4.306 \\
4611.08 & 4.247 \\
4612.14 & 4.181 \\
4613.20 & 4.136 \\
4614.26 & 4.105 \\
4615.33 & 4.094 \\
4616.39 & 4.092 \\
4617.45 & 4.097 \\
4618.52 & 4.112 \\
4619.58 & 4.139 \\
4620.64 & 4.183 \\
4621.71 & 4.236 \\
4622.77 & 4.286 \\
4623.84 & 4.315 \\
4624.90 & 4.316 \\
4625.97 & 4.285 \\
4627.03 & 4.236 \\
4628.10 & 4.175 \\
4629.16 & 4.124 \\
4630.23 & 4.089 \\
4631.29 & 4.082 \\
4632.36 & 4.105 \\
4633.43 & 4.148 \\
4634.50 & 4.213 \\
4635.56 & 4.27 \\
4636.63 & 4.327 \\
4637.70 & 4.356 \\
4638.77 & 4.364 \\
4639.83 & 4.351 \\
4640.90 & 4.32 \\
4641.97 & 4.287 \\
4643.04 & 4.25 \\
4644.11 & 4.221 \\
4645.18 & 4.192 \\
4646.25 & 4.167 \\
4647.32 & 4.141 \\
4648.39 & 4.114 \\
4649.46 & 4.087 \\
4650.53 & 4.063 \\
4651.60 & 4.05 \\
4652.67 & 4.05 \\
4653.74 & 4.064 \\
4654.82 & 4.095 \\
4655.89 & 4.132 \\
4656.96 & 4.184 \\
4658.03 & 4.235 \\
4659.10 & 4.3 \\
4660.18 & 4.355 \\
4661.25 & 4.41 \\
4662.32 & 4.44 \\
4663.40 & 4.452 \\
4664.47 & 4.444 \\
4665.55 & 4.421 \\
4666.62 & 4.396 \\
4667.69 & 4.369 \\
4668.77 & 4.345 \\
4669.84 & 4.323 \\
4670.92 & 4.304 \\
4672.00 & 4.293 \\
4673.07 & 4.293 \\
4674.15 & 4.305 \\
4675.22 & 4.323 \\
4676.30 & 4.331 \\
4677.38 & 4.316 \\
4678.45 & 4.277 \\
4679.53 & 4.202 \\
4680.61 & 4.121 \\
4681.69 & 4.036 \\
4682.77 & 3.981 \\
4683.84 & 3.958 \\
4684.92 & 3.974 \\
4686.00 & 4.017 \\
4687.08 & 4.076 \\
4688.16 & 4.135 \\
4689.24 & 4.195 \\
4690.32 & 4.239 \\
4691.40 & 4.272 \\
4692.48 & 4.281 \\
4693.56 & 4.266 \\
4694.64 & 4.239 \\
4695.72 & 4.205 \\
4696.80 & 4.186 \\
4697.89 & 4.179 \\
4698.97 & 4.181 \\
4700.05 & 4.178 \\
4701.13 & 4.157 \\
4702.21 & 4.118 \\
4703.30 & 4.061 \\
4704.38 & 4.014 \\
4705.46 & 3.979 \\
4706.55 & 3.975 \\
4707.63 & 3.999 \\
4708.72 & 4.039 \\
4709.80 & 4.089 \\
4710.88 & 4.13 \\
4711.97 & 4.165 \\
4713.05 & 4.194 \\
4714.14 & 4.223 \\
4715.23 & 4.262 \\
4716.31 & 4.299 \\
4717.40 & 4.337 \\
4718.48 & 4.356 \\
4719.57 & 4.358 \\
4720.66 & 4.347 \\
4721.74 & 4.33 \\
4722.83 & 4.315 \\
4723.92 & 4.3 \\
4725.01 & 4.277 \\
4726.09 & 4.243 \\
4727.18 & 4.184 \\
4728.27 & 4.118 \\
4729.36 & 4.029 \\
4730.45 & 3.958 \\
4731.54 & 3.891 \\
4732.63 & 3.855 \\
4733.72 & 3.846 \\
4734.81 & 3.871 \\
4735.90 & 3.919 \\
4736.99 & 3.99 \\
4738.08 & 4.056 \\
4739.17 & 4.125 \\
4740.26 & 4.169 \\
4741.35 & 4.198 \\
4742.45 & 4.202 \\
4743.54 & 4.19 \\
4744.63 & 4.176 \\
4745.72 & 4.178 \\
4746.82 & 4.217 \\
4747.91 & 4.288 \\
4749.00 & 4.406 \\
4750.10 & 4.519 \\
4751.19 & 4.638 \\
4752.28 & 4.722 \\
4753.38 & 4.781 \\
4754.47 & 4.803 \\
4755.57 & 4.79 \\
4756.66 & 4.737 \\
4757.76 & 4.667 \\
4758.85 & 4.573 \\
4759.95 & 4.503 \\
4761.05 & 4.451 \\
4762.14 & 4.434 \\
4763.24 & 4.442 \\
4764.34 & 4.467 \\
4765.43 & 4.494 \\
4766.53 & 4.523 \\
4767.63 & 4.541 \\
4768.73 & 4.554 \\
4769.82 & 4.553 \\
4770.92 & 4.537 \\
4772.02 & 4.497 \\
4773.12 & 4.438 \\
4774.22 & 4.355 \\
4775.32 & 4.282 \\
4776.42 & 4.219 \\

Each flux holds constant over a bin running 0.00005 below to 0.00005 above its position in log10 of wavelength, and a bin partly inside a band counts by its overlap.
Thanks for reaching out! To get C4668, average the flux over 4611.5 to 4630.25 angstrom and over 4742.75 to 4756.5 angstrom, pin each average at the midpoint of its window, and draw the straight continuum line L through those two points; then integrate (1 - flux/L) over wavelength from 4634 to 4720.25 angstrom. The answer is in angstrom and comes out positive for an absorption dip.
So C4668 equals 2.0 angstrom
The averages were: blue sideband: 4.18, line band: 4.21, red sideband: 4.48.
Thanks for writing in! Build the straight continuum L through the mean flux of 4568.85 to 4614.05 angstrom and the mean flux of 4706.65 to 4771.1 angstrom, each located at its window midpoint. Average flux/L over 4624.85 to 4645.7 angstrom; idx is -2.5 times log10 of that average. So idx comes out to 0.02 mag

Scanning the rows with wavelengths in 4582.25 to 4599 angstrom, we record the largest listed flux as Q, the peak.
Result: 4.5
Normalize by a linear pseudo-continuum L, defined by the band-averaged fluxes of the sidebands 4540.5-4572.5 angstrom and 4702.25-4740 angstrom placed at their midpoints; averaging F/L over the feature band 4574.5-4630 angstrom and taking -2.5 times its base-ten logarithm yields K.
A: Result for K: -0.10 mag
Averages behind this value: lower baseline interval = 3.84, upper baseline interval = 4.12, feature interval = 4.28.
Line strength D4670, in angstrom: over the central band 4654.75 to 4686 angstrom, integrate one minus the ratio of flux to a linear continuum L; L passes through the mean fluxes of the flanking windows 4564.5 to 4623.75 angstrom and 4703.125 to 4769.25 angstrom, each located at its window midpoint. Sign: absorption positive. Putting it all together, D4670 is 0.2 angstrom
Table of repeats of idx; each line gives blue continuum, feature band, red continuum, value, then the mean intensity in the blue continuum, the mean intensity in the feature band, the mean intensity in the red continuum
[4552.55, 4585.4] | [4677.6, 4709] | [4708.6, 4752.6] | 0.02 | 4.18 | 4.12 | 4.2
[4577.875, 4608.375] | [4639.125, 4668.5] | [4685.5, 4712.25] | -0.01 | 4.34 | 4.25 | 4.13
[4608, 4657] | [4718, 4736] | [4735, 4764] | 0.06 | 4.19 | 4.13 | 4.39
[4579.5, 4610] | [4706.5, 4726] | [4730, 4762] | 0.02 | 4.34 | 4.23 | 4.3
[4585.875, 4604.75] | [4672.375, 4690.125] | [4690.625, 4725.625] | 0.01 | 4.27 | 4.16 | 4.2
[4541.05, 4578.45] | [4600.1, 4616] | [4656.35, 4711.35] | -0.06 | 3.9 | 4.25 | 4.21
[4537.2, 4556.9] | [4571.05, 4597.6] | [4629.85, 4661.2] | -0.15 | 3.55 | 4.36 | 4.2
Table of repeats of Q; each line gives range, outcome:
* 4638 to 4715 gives 4.452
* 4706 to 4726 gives 4.358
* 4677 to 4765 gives 4.803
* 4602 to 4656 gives 4.412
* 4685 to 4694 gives 4.281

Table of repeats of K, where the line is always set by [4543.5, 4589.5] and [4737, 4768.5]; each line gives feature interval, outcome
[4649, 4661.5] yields 0.02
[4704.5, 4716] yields 0.06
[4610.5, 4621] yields 0.00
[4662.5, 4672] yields -0.03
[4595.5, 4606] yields -0.01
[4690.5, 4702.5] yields 0.03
